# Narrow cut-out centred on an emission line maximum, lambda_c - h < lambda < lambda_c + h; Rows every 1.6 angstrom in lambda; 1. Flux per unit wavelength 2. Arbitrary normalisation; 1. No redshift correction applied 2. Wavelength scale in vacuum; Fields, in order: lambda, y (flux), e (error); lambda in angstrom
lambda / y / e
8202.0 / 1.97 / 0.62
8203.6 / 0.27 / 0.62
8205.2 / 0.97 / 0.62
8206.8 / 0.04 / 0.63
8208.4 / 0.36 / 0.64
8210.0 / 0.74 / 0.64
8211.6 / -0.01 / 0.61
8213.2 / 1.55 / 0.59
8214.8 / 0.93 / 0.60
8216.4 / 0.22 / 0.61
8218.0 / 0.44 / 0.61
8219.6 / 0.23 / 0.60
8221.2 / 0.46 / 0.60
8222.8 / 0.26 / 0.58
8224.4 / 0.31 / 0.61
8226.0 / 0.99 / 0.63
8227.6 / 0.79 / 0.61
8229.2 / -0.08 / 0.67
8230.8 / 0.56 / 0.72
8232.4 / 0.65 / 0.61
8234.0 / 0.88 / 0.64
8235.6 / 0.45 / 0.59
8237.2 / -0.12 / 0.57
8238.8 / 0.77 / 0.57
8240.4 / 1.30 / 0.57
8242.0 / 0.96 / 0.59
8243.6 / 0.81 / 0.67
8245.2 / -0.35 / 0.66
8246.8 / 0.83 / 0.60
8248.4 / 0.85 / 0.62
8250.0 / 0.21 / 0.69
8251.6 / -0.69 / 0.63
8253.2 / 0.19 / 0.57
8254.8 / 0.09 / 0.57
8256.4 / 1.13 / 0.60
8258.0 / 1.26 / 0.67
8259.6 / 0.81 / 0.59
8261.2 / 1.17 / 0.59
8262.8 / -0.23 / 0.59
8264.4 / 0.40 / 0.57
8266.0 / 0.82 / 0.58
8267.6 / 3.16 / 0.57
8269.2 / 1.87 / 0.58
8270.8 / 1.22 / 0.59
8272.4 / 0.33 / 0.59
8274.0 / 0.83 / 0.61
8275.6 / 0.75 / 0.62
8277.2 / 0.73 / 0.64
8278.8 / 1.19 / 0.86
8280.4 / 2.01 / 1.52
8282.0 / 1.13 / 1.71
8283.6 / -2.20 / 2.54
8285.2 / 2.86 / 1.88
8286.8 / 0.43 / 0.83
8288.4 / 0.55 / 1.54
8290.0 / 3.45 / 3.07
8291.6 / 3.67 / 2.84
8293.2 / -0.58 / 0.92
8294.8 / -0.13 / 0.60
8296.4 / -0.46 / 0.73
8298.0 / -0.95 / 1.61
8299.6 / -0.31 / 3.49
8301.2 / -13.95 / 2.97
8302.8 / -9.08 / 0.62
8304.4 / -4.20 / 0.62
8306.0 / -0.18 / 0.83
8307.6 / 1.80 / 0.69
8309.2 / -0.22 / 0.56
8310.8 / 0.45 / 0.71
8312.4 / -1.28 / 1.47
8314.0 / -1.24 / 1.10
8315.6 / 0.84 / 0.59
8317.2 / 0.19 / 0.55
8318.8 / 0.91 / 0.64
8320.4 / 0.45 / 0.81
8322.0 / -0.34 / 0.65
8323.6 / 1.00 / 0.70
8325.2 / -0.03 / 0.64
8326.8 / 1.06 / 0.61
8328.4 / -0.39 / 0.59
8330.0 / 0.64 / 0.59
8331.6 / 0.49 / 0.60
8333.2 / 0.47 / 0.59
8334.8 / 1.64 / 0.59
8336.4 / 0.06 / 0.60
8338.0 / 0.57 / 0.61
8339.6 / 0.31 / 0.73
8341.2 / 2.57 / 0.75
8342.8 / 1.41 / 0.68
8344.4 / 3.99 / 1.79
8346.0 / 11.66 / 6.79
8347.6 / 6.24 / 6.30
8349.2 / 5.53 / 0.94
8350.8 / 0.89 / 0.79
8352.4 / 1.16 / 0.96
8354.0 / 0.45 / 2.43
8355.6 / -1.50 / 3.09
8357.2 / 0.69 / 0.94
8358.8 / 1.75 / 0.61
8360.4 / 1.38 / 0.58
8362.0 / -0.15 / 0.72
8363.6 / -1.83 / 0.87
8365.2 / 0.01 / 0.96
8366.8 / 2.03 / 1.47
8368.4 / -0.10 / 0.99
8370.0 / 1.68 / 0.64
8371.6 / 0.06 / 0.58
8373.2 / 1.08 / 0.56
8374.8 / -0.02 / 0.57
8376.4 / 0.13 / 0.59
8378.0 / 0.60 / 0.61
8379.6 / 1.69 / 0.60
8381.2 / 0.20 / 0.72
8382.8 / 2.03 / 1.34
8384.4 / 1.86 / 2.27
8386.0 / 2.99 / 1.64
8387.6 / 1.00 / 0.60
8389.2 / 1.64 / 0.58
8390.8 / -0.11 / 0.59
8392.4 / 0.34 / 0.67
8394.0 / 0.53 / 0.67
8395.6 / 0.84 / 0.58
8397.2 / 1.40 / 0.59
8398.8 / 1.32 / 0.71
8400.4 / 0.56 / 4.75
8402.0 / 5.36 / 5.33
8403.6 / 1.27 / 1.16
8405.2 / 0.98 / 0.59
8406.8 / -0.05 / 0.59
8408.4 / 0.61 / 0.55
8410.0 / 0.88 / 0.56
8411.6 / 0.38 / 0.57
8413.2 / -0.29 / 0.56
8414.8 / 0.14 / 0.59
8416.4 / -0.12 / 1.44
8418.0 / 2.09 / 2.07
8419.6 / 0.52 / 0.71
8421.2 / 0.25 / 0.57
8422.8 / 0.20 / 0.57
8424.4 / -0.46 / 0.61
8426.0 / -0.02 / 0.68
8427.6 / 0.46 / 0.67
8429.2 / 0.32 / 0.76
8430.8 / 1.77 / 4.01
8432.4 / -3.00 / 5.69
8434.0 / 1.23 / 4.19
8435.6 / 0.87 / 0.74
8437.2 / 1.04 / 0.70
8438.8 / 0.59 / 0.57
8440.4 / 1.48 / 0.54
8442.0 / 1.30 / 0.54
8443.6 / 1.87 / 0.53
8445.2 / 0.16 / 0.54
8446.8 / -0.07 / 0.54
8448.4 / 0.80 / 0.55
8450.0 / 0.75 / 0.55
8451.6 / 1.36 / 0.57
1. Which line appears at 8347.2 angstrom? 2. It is [O III] 5007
